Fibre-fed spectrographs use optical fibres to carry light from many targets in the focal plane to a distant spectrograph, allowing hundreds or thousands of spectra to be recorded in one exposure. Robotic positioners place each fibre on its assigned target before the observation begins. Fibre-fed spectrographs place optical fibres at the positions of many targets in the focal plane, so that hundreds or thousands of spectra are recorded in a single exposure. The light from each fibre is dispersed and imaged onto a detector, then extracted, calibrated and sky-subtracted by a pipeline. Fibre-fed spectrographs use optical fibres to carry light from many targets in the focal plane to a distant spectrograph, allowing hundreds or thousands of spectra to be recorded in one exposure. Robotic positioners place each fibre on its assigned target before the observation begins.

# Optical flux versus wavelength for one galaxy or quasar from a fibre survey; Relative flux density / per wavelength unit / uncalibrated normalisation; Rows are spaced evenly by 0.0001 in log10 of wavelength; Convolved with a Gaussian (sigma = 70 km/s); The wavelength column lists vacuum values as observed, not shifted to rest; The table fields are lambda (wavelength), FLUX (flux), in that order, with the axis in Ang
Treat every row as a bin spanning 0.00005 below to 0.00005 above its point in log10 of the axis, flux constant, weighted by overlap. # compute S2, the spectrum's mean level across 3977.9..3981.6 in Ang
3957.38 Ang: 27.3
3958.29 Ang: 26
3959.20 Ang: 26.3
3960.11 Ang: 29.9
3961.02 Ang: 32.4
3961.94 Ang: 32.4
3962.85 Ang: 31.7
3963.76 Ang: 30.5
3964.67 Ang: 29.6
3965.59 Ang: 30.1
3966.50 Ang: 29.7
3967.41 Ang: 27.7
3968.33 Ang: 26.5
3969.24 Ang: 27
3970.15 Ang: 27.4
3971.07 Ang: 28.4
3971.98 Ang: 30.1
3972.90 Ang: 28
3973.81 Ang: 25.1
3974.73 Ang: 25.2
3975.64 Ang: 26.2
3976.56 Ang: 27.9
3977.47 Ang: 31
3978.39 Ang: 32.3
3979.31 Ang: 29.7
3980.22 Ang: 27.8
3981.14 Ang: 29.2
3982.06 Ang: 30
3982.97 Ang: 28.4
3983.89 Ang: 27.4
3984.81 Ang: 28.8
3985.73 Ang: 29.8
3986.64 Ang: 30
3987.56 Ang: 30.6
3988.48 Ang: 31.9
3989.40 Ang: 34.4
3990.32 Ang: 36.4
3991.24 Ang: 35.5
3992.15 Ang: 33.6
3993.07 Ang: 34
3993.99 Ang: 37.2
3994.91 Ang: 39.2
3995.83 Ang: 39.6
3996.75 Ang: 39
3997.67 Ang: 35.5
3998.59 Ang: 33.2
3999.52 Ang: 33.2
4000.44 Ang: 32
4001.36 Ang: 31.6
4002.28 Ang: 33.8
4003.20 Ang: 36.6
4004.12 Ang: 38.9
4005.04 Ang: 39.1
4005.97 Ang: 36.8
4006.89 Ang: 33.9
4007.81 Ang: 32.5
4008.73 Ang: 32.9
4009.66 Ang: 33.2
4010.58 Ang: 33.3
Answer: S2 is 29.7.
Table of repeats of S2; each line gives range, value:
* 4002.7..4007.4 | 37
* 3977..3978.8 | 31.6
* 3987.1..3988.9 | 31.2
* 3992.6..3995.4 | 36.8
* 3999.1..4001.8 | 32.3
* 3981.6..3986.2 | 28.9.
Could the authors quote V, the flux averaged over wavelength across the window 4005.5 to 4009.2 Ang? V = 34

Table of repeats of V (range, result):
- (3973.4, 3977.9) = 27.1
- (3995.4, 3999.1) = 36.7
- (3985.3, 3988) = 30.2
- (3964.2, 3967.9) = 29.2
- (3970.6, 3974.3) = 27.8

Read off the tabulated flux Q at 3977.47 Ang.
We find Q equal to 31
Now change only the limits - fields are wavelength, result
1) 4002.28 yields 33.8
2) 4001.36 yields 31.6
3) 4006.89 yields 33.9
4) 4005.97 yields 36.8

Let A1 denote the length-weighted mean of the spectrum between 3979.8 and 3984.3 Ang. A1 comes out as 28.6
